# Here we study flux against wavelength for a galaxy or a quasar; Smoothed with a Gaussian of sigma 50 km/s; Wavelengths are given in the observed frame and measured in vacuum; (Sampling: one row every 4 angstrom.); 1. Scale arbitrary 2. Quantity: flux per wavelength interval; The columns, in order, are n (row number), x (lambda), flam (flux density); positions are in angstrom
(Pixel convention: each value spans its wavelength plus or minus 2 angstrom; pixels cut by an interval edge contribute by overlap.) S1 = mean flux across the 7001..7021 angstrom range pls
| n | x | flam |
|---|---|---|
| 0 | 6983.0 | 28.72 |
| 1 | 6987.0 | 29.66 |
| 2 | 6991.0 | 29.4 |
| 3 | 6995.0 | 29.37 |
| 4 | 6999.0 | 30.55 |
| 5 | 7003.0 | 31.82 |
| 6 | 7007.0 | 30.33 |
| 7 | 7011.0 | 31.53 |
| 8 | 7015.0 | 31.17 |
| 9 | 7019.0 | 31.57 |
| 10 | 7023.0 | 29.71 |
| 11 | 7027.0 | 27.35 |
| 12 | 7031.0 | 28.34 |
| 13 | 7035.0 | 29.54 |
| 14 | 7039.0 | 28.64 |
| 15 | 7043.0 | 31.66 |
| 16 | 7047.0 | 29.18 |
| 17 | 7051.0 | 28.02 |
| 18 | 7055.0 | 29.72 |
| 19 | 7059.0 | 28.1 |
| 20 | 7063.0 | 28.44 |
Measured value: 31.3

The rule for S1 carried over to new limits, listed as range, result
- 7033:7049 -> 29.8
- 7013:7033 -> 29.6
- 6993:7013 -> 30.7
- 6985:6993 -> 29.5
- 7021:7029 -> 28.5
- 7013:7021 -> 31.4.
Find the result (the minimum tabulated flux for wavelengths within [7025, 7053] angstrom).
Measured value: 27.35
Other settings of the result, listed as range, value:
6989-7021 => 29.37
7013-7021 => 31.17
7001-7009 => 30.33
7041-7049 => 29.18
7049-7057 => 28.02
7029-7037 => 28.34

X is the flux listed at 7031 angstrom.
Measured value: 28.34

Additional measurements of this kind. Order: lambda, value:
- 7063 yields 28.44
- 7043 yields 31.66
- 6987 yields 29.66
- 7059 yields 28.1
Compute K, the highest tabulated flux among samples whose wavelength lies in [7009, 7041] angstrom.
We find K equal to 31.57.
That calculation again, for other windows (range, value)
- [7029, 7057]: 31.66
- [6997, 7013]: 31.82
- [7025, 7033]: 28.34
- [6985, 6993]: 29.66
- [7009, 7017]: 31.53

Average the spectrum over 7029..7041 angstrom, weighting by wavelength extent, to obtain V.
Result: 28.8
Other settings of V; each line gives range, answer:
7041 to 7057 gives 29.6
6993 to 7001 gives 30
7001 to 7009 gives 31.1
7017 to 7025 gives 30.6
